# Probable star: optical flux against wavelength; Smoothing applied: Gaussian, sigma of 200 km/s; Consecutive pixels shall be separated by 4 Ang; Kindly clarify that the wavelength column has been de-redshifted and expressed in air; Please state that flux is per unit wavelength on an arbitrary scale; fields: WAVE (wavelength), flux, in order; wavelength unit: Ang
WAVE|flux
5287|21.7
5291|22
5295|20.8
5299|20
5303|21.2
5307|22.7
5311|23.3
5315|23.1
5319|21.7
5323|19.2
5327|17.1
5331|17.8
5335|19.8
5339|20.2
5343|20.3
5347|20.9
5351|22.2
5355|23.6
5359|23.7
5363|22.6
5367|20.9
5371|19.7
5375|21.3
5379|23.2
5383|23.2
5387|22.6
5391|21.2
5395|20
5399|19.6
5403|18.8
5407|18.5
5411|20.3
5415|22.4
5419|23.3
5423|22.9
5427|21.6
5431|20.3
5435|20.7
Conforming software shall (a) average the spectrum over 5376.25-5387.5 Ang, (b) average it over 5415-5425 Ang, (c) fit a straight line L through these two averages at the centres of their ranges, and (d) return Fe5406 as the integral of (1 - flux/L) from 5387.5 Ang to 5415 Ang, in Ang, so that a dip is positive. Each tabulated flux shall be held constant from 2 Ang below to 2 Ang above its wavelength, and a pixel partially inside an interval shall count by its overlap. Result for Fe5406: 3.4 Ang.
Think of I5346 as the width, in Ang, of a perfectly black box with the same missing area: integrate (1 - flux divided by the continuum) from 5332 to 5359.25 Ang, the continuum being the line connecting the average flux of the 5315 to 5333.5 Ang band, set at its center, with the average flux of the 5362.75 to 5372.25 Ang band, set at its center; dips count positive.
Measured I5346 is -1.5 Ang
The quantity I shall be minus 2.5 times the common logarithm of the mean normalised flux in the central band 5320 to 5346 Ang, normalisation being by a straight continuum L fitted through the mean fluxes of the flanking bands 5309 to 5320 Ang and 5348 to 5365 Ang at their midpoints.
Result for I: 0.19 mag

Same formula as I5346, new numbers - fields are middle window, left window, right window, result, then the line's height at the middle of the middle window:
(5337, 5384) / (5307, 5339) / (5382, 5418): -2.76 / 20.6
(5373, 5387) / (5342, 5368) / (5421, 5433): -0.40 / 22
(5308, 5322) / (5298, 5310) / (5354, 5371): -0.48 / 21.7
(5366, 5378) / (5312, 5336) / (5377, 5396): 0.45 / 21.6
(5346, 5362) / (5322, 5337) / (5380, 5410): -2.86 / 19.3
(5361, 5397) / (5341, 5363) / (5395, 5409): -1.97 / 20.5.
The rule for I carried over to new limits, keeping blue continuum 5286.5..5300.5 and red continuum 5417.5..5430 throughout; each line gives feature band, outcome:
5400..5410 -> 0.17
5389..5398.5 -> 0.08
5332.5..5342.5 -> 0.08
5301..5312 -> -0.05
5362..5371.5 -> 0.04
